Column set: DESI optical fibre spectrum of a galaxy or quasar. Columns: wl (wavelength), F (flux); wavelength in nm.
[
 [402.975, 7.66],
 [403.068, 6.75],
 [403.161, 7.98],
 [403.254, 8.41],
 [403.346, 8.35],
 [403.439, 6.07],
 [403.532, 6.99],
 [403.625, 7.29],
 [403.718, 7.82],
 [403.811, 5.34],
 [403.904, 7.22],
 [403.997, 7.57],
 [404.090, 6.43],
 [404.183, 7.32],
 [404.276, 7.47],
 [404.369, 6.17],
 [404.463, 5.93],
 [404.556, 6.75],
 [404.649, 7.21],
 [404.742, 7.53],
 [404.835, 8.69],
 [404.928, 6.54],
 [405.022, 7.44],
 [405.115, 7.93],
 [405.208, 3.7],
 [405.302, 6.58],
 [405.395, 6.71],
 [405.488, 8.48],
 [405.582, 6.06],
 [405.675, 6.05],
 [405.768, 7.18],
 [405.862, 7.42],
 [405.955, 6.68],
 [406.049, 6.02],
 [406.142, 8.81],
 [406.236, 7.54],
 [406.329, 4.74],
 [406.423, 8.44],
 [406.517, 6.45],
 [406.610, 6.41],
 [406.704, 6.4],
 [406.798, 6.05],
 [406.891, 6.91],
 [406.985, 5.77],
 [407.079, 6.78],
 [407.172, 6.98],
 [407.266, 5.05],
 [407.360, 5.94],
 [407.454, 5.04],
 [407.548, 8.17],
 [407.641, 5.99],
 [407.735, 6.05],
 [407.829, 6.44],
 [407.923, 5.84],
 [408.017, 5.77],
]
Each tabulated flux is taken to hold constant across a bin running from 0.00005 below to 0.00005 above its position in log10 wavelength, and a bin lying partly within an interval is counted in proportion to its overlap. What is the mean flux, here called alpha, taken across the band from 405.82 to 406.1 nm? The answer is 6.74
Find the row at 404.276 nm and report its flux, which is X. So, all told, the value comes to 7.47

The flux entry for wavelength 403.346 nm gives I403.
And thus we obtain 8.35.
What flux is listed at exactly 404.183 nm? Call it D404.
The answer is 7.32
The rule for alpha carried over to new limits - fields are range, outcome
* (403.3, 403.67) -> 7.18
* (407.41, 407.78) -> 6.33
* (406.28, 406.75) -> 6.49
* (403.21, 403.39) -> 8.42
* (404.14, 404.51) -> 6.71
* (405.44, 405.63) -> 7.26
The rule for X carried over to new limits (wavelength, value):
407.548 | 8.17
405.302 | 6.58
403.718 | 7.82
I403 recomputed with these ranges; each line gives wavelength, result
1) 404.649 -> 7.21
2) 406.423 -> 8.44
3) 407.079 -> 6.78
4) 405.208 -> 3.7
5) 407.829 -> 6.44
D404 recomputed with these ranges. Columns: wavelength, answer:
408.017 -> 5.77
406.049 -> 6.02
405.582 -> 6.06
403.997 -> 7.57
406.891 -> 6.91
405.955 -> 6.68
